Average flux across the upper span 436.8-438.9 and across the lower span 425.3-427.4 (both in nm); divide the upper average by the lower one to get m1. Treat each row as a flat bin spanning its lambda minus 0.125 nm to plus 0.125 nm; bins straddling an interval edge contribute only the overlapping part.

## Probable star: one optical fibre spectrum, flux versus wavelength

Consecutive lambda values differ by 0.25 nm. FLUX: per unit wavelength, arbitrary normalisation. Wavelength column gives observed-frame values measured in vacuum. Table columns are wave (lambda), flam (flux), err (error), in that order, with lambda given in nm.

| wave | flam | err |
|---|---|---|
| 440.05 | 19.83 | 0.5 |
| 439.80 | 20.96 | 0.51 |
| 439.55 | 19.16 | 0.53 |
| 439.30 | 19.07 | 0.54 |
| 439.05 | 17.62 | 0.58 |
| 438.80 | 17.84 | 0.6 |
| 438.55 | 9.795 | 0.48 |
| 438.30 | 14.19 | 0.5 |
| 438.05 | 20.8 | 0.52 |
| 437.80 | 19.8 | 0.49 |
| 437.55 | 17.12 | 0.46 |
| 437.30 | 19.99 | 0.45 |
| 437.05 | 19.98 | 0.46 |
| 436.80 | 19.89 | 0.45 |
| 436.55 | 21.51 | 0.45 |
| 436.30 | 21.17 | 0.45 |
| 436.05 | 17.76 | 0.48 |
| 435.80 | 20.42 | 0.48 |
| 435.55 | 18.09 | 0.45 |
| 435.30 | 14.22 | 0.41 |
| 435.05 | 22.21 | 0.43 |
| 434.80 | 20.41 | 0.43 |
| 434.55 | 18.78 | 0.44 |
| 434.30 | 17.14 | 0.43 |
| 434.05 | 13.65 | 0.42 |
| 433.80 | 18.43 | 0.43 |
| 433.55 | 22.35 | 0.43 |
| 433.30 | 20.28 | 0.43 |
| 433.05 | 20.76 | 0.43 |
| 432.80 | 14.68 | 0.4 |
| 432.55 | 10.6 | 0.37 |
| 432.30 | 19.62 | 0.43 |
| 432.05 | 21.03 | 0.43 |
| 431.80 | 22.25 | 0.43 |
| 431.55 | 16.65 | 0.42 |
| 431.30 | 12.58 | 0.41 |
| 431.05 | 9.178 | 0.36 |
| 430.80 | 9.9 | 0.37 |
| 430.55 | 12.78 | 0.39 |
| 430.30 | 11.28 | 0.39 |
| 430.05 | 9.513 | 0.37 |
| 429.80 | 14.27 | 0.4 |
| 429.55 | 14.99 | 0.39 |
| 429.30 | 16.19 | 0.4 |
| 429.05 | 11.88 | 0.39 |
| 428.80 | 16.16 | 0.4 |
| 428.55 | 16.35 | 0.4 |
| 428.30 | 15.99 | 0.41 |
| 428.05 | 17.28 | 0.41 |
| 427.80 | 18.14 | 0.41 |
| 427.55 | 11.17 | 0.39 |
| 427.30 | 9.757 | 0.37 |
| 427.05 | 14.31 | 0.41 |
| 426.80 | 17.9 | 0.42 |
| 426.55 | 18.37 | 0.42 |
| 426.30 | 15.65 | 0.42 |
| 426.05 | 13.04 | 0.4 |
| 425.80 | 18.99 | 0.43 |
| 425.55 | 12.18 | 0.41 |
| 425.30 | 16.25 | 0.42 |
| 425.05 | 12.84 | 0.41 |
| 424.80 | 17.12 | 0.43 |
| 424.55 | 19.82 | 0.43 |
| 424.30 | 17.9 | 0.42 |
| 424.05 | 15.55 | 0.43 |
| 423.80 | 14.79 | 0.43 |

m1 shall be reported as 1.16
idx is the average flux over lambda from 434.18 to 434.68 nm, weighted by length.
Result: 18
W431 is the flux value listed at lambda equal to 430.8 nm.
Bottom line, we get 9.9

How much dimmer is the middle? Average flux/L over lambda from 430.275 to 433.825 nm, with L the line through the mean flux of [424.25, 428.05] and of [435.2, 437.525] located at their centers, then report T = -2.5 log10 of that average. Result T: 0.10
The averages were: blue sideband 15.6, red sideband 19.2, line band 16.2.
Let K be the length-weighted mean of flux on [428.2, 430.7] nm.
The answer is 13.9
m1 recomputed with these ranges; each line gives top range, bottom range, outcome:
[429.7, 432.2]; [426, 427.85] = 0.95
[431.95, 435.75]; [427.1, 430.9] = 1.32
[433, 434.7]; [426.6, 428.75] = 1.23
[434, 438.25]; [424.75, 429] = 1.24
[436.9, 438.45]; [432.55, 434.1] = 1.03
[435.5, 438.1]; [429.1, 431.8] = 1.50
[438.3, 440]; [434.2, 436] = 0.92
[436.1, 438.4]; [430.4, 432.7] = 1.30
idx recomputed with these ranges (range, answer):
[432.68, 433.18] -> 17.8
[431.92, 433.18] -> 17.4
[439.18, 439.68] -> 19.1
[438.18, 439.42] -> 15.7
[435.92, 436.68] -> 20.1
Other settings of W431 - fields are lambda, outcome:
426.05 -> 13.04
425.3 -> 16.25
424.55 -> 19.82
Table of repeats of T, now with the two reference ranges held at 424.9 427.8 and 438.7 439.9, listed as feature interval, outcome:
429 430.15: 0.17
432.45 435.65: -0.04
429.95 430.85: 0.41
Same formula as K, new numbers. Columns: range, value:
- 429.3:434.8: 15.9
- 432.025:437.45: 18.7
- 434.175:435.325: 18.9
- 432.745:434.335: 18.4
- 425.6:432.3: 14.9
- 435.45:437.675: 19.6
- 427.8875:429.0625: 16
